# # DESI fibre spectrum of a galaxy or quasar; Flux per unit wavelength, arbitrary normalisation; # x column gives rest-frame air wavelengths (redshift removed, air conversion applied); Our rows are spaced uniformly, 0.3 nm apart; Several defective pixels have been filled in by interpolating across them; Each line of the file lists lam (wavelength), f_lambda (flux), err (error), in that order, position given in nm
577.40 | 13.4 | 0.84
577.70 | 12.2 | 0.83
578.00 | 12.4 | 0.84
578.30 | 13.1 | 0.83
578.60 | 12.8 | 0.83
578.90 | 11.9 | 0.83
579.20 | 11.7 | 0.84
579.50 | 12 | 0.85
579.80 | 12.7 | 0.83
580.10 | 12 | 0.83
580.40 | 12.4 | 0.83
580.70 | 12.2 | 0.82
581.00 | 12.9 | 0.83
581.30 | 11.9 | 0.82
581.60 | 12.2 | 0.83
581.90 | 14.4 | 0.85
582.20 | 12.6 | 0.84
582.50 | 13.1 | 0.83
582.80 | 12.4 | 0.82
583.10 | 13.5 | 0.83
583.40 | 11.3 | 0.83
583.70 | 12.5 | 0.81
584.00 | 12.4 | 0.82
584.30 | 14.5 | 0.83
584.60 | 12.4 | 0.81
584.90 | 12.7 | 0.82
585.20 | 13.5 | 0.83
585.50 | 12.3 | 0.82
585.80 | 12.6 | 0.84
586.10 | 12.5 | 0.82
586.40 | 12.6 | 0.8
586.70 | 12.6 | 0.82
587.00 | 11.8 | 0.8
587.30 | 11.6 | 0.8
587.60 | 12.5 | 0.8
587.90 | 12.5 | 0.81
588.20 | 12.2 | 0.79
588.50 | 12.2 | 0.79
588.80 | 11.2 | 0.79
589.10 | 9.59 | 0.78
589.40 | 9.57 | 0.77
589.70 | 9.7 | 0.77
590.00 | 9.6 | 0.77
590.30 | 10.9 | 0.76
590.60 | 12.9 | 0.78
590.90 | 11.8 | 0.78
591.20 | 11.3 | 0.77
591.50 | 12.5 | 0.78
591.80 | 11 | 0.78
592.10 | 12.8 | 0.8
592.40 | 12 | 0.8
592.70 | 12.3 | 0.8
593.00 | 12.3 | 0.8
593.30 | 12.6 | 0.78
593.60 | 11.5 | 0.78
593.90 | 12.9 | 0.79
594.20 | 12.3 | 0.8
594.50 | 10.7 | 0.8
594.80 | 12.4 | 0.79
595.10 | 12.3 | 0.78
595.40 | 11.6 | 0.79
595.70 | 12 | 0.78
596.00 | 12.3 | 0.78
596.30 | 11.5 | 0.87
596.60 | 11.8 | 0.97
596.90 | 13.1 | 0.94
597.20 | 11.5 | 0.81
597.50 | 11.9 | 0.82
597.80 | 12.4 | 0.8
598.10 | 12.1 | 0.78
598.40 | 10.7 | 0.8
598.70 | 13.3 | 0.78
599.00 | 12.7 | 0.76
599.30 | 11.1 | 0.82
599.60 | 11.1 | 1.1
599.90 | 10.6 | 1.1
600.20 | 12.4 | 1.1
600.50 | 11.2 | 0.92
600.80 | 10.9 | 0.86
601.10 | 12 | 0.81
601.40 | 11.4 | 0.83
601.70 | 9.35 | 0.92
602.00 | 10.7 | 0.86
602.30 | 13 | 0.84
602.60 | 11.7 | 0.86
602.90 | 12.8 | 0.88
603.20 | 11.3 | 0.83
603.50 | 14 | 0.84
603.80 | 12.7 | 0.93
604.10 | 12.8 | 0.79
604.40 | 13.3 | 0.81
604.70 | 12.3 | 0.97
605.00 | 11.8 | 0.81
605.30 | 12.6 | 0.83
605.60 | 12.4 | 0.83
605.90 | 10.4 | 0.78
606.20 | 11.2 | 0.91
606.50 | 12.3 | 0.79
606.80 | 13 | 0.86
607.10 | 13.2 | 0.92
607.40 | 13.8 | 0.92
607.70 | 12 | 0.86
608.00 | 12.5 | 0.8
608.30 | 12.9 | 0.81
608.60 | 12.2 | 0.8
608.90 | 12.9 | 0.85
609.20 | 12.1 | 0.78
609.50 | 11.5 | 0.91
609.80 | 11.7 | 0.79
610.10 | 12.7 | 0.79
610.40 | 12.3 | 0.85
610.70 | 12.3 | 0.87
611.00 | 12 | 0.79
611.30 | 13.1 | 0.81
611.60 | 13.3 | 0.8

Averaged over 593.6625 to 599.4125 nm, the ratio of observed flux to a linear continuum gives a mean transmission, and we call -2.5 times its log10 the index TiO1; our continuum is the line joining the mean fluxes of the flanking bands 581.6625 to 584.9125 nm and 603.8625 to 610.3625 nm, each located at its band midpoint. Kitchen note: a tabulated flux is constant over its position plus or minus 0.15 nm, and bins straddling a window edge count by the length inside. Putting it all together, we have 0.05 mag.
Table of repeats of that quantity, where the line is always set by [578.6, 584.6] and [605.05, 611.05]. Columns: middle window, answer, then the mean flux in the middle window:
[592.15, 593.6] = 0.02 mag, 12.3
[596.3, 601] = 0.05 mag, 11.8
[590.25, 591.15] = 0.05 mag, 11.9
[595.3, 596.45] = 0.05 mag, 11.9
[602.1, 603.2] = 0.01 mag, 12.3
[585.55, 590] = 0.08 mag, 11.6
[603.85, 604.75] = -0.04 mag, 12.8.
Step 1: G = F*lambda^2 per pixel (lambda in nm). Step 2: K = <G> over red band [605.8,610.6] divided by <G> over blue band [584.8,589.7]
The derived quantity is 1.11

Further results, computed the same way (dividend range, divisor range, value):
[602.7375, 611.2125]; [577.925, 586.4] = 1.07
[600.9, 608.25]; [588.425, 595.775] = 1.10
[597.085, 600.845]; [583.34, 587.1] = 0.97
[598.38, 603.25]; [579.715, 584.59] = 0.97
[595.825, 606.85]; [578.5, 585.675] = 1.01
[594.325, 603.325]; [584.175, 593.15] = 1.02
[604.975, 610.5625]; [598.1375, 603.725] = 1.08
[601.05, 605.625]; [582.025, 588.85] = 1.03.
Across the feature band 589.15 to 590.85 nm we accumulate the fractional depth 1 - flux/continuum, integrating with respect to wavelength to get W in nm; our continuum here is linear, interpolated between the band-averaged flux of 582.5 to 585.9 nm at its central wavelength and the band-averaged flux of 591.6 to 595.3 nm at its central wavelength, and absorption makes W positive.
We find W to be 0.246 nm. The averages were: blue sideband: 12.8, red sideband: 12.1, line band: 10.6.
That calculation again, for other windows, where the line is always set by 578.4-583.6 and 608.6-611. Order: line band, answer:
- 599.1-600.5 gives 0.11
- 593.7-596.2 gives 0.06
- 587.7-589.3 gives 0.12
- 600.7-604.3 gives 0.10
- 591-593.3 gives 0.06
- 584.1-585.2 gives -0.07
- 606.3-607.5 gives -0.07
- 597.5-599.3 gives 0.03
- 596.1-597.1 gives 0.02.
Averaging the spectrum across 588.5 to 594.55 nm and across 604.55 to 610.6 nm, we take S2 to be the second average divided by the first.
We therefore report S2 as 1.1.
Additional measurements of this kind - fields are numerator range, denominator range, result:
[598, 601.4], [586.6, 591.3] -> 1.02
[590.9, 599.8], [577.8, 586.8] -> 0.95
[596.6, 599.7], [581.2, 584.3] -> 0.94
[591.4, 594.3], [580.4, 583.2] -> 0.96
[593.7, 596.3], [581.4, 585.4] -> 0.93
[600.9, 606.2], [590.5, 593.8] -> 0.99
